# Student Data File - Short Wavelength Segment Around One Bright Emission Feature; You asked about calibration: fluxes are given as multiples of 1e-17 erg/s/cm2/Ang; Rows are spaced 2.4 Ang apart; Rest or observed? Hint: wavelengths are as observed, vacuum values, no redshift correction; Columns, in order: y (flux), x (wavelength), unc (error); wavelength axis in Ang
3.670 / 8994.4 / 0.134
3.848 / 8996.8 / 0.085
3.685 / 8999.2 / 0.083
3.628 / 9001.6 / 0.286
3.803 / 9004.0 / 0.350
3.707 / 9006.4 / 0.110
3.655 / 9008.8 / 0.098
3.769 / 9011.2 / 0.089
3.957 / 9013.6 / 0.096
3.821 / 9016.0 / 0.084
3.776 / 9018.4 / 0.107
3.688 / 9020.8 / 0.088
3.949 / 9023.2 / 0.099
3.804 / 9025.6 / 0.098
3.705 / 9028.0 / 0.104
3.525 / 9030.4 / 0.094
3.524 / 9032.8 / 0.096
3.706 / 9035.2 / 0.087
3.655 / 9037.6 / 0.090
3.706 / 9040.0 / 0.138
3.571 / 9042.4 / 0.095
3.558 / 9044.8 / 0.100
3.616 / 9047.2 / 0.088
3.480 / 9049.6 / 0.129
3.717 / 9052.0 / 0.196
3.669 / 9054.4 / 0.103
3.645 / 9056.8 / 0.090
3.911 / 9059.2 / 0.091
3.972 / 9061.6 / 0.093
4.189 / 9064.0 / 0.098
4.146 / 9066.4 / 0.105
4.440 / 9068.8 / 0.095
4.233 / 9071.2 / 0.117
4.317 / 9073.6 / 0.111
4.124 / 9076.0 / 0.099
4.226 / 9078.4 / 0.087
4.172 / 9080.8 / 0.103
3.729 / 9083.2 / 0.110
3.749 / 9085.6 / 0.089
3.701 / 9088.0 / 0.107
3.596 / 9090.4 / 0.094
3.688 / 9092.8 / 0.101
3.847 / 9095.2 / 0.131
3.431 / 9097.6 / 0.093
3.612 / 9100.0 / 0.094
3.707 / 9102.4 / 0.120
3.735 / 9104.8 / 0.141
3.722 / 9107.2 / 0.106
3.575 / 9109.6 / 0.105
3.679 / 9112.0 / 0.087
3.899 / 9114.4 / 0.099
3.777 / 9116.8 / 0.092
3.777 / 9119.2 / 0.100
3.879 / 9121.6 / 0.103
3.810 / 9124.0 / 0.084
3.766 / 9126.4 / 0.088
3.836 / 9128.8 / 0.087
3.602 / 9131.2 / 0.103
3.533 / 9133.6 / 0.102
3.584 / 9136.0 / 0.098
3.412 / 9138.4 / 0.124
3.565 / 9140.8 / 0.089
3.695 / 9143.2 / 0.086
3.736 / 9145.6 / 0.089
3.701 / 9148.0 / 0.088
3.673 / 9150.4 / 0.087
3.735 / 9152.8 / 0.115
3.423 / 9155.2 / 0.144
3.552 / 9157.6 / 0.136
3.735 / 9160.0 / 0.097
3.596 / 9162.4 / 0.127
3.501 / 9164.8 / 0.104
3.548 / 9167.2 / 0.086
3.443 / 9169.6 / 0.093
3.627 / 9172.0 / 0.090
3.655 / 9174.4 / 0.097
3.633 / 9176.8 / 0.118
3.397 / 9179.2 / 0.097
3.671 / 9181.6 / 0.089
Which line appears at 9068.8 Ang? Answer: [N II]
